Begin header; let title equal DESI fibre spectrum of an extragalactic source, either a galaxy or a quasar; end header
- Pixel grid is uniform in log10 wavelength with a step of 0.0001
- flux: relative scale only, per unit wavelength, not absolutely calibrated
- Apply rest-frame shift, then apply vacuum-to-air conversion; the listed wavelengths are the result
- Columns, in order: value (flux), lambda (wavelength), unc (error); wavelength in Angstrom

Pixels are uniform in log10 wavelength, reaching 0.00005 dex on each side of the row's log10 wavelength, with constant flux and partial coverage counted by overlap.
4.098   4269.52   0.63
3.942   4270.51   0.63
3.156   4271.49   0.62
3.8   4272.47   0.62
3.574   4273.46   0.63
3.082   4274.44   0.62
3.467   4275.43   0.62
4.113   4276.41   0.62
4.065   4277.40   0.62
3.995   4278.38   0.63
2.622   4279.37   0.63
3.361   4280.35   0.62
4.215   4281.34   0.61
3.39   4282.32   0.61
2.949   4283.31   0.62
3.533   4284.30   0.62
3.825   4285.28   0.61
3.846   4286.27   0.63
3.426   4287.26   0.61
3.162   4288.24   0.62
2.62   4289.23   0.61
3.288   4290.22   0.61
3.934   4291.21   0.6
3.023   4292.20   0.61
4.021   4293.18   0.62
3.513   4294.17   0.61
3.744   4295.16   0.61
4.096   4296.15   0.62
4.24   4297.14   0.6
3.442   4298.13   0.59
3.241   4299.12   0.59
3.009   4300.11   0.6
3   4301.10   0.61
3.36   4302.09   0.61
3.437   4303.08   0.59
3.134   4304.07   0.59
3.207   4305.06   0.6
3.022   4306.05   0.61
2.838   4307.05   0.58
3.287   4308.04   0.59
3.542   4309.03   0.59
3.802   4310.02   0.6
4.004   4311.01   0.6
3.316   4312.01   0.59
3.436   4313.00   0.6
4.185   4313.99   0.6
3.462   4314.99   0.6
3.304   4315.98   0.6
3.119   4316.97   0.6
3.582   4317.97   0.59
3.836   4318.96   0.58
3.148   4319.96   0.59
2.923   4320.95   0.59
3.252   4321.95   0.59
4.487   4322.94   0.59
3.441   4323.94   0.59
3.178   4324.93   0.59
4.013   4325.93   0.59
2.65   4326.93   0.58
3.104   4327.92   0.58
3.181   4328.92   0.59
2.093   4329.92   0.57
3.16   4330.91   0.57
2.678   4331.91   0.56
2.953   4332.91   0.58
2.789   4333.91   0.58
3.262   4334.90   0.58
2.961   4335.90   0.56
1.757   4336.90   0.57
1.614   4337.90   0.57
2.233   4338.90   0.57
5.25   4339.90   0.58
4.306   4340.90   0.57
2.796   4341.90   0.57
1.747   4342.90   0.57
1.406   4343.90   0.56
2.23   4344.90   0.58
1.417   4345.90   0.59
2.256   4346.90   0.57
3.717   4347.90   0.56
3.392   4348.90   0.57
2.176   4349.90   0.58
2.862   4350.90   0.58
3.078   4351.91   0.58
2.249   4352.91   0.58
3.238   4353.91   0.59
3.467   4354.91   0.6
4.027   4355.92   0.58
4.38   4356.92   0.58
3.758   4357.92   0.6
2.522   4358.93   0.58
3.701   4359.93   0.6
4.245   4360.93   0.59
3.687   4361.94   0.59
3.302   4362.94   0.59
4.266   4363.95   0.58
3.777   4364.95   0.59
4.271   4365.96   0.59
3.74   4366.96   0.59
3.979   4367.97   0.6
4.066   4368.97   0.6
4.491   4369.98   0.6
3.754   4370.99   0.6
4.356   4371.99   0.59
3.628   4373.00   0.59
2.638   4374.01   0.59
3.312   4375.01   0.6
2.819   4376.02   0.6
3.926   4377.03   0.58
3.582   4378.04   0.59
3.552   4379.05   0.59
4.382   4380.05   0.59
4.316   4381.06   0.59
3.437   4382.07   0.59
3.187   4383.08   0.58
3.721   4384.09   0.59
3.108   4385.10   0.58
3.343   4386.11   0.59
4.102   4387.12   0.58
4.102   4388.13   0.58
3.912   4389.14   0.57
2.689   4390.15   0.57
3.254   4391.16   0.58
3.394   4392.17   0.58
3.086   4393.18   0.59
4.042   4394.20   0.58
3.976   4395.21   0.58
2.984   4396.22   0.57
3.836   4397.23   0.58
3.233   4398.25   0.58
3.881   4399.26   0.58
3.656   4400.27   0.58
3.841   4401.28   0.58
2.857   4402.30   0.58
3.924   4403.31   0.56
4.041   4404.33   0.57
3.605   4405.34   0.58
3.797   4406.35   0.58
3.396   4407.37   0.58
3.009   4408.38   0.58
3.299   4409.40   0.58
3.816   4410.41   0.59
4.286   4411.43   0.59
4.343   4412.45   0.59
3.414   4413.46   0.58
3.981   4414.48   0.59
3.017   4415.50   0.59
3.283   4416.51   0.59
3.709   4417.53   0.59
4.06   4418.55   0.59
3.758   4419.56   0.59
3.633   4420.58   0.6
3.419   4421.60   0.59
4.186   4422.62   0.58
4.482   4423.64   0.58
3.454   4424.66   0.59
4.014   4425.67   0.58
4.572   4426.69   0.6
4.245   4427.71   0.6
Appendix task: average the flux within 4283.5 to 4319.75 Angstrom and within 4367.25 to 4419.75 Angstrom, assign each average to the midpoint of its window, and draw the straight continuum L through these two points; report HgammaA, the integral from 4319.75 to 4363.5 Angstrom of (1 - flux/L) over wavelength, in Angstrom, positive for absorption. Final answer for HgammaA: 6.1 Angstrom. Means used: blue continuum 3.46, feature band 3.05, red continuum 3.64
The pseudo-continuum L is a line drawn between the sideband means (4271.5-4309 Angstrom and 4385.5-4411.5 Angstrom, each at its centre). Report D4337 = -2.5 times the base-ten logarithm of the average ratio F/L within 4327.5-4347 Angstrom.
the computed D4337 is 0.30 mag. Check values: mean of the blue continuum 3.45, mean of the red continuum 3.58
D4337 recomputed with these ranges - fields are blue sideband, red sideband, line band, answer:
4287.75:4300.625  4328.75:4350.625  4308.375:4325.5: -0.145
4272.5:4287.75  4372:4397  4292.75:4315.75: 0.023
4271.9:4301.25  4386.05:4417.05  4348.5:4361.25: 0.084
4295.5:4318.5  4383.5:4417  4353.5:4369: -0.074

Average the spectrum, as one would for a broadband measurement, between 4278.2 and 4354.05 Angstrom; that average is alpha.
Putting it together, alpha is 3.19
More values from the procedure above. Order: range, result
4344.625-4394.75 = 3.49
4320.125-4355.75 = 2.91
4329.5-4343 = 2.87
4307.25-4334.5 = 3.33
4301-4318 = 3.39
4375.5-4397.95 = 3.57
